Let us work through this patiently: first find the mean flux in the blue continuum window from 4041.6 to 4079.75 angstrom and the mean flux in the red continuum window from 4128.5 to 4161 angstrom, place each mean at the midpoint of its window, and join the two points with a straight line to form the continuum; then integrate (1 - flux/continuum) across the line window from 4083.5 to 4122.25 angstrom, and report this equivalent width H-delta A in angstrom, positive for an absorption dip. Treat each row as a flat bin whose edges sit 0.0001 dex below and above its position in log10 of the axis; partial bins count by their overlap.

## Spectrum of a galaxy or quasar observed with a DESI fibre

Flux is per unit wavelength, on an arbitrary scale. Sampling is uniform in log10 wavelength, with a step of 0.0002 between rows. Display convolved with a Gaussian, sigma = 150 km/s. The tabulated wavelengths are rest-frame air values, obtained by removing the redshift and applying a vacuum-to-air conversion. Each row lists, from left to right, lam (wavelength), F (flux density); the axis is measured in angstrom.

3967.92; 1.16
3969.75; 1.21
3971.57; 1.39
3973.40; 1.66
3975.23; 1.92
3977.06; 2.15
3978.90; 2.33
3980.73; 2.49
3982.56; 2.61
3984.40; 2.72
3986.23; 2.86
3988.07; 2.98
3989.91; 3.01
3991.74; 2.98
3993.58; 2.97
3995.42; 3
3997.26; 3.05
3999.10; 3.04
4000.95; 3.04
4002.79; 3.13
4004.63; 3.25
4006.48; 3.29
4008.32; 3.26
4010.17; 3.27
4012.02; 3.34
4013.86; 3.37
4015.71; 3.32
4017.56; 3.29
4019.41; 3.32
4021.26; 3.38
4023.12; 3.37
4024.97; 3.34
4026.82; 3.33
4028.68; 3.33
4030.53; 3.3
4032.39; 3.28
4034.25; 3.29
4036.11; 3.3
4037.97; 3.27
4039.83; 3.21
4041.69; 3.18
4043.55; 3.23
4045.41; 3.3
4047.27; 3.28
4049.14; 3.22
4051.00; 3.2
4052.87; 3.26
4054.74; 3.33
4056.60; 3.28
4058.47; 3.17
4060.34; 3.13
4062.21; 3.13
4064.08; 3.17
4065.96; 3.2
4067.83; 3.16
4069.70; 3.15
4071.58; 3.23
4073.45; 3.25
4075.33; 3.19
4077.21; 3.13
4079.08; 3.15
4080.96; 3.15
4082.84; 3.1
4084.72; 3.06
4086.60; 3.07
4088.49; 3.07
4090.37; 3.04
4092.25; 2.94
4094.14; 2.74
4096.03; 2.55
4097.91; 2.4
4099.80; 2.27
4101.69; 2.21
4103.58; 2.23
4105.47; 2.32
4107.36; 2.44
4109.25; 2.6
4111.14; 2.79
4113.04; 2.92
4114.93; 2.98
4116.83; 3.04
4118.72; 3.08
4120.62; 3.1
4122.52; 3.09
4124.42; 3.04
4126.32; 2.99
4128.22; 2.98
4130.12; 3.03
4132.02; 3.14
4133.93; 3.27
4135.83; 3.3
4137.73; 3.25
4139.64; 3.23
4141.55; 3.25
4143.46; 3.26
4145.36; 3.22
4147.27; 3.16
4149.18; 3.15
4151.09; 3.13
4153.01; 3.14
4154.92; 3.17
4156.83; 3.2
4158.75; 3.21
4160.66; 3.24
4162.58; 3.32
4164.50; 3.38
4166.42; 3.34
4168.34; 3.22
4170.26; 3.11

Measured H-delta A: 5.4 angstrom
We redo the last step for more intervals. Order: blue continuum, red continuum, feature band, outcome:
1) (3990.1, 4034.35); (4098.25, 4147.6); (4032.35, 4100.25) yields -0.7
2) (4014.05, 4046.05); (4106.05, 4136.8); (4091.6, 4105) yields 2.6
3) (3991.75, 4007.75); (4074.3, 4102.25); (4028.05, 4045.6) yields -1.5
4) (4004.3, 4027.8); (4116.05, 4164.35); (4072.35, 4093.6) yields 0.9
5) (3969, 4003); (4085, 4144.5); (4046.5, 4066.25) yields -3.4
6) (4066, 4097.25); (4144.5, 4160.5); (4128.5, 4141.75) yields -0.2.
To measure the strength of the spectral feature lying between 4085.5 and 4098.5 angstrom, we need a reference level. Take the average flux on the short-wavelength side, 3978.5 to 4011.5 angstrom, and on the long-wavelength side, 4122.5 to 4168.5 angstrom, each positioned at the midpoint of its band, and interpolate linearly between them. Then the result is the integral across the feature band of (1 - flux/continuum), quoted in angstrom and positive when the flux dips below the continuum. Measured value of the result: 1.1 angstrom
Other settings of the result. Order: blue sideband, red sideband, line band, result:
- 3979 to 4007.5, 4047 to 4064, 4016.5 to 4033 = -1.3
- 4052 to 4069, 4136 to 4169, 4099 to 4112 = 3.3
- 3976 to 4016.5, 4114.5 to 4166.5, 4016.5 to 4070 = -3.9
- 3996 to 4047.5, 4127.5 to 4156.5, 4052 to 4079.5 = 0.3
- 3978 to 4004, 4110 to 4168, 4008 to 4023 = -2.1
